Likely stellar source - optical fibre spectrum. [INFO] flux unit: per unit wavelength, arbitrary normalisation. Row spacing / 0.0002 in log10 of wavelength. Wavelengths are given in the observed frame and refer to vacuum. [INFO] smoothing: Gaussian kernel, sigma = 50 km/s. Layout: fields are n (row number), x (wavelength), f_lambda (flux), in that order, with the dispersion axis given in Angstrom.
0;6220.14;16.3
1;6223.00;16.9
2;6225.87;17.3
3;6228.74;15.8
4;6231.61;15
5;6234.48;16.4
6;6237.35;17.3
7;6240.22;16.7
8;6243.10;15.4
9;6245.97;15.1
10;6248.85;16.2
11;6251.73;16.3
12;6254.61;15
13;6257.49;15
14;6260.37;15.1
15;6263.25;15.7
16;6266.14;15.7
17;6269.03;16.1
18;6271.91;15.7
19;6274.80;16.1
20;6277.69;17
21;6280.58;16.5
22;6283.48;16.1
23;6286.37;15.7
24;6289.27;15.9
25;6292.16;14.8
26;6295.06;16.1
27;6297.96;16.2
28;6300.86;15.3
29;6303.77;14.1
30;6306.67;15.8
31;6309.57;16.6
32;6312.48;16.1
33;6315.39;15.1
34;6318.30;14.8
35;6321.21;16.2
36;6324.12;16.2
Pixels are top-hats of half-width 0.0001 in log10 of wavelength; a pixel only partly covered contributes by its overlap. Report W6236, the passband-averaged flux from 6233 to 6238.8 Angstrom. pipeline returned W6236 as 16.9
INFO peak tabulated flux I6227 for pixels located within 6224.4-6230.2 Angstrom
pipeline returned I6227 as 17.3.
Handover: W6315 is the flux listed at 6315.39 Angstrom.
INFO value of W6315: 15.1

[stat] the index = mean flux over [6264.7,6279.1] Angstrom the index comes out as 16.1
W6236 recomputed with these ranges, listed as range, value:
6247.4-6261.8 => 15.5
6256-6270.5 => 15.5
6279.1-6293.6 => 15.8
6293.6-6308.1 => 15.5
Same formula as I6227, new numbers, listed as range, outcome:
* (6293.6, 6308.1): 16.2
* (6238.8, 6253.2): 16.7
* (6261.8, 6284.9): 17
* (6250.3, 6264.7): 16.3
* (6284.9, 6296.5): 16.1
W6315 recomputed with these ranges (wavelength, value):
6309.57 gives 16.6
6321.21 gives 16.2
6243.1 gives 15.4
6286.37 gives 15.7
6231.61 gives 15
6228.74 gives 15.8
